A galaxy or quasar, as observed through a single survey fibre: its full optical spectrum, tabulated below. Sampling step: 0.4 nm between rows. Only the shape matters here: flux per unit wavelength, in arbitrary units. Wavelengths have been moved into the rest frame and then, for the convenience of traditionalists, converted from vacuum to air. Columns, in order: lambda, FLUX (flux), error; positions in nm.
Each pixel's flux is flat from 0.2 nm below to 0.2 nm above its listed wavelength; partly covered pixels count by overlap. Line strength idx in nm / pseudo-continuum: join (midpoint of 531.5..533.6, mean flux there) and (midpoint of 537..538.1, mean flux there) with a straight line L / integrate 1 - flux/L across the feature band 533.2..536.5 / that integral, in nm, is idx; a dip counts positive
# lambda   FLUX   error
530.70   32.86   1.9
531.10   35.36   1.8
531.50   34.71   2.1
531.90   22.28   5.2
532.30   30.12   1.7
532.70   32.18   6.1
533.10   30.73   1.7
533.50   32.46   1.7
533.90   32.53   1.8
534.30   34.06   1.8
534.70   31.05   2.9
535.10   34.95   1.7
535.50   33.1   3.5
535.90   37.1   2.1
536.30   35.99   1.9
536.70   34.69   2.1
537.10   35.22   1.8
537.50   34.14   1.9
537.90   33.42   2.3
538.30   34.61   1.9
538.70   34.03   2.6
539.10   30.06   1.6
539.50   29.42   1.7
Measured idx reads -0.20 nm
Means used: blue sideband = 29.9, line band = 33.8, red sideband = 34.2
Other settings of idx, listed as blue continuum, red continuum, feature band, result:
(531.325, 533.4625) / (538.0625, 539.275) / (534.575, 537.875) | -0.28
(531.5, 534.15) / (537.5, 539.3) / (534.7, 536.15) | -0.13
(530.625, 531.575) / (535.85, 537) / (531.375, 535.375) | 0.40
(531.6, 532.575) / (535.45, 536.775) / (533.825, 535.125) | -0.03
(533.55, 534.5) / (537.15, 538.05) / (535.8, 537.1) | -0.08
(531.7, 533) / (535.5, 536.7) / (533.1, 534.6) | -0.06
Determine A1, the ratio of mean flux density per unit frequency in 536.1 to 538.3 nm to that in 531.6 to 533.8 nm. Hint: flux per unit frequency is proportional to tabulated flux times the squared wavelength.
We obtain 1.18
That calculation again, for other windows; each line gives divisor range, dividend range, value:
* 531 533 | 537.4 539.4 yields 1.10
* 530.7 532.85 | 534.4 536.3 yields 1.12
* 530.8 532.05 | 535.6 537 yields 1.16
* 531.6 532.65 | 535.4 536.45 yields 1.30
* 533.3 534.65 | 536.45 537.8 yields 1.07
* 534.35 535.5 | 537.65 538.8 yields 1.04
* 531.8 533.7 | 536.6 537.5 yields 1.18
